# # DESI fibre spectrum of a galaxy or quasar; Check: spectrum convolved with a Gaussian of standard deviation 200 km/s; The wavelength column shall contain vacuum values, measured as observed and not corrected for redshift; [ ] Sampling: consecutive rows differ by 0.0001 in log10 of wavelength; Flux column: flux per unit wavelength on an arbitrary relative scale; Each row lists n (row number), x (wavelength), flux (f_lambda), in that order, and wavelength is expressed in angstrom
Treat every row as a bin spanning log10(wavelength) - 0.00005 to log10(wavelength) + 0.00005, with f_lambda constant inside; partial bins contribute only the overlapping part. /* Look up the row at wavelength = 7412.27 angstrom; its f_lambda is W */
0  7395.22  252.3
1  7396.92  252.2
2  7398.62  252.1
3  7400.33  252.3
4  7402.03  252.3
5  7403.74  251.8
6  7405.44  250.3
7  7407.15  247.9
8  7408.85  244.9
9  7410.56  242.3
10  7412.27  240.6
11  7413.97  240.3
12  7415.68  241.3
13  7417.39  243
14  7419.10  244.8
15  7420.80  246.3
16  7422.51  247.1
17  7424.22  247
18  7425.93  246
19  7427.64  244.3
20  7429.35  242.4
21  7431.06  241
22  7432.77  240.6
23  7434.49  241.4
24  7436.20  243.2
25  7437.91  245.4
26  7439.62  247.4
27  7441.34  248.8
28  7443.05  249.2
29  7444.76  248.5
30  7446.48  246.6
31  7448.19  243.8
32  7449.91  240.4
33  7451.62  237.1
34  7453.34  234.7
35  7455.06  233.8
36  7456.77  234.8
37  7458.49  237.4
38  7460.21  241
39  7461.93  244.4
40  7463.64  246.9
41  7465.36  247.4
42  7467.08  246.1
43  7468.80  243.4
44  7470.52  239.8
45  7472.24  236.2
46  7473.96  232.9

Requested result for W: 240.6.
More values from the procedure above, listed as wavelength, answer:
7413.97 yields 240.3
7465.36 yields 247.4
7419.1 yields 244.8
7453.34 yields 234.7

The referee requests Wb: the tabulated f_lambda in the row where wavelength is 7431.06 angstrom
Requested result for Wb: 241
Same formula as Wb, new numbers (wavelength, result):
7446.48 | 246.6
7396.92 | 252.2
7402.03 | 252.3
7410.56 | 242.3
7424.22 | 247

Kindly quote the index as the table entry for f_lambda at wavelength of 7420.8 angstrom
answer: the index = 246.3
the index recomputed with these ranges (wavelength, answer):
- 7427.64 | 244.3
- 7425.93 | 246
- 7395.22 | 252.3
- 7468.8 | 243.4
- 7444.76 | 248.5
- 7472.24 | 236.2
